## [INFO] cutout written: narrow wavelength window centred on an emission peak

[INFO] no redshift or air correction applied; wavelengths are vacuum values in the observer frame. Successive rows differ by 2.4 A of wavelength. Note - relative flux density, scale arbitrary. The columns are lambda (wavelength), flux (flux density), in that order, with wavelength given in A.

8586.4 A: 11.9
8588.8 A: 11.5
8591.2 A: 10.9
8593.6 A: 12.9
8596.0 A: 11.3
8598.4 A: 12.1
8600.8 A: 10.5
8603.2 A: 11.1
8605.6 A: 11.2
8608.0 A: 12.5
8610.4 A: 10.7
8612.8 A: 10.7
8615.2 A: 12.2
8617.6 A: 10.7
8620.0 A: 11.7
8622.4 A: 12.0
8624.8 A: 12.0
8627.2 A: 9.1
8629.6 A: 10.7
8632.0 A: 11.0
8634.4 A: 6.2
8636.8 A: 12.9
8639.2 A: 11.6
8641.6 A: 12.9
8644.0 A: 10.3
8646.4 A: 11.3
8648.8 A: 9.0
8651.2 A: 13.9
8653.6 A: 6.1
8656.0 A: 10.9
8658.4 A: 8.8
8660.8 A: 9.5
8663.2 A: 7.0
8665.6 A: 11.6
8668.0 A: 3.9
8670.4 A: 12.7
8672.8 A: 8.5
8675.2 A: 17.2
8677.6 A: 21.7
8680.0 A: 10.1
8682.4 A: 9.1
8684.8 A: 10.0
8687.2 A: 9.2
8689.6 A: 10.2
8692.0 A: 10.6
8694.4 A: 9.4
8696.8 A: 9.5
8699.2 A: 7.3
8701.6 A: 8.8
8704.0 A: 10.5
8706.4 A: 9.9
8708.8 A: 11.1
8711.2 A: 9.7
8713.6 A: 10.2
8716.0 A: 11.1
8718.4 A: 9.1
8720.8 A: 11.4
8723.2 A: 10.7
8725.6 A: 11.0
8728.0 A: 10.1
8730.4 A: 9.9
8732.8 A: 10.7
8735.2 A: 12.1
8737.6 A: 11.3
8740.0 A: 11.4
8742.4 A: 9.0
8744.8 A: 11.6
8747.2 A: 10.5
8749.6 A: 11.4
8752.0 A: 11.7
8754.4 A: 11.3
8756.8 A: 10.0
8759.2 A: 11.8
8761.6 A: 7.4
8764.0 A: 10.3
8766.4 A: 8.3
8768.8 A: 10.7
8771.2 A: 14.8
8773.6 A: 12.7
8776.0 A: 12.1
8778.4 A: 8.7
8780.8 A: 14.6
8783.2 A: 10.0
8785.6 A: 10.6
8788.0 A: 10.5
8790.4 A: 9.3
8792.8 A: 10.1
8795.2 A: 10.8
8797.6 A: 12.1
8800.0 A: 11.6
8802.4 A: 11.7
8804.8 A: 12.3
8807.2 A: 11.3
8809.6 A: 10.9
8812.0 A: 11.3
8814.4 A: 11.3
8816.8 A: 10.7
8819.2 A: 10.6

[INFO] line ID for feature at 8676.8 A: Hbeta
